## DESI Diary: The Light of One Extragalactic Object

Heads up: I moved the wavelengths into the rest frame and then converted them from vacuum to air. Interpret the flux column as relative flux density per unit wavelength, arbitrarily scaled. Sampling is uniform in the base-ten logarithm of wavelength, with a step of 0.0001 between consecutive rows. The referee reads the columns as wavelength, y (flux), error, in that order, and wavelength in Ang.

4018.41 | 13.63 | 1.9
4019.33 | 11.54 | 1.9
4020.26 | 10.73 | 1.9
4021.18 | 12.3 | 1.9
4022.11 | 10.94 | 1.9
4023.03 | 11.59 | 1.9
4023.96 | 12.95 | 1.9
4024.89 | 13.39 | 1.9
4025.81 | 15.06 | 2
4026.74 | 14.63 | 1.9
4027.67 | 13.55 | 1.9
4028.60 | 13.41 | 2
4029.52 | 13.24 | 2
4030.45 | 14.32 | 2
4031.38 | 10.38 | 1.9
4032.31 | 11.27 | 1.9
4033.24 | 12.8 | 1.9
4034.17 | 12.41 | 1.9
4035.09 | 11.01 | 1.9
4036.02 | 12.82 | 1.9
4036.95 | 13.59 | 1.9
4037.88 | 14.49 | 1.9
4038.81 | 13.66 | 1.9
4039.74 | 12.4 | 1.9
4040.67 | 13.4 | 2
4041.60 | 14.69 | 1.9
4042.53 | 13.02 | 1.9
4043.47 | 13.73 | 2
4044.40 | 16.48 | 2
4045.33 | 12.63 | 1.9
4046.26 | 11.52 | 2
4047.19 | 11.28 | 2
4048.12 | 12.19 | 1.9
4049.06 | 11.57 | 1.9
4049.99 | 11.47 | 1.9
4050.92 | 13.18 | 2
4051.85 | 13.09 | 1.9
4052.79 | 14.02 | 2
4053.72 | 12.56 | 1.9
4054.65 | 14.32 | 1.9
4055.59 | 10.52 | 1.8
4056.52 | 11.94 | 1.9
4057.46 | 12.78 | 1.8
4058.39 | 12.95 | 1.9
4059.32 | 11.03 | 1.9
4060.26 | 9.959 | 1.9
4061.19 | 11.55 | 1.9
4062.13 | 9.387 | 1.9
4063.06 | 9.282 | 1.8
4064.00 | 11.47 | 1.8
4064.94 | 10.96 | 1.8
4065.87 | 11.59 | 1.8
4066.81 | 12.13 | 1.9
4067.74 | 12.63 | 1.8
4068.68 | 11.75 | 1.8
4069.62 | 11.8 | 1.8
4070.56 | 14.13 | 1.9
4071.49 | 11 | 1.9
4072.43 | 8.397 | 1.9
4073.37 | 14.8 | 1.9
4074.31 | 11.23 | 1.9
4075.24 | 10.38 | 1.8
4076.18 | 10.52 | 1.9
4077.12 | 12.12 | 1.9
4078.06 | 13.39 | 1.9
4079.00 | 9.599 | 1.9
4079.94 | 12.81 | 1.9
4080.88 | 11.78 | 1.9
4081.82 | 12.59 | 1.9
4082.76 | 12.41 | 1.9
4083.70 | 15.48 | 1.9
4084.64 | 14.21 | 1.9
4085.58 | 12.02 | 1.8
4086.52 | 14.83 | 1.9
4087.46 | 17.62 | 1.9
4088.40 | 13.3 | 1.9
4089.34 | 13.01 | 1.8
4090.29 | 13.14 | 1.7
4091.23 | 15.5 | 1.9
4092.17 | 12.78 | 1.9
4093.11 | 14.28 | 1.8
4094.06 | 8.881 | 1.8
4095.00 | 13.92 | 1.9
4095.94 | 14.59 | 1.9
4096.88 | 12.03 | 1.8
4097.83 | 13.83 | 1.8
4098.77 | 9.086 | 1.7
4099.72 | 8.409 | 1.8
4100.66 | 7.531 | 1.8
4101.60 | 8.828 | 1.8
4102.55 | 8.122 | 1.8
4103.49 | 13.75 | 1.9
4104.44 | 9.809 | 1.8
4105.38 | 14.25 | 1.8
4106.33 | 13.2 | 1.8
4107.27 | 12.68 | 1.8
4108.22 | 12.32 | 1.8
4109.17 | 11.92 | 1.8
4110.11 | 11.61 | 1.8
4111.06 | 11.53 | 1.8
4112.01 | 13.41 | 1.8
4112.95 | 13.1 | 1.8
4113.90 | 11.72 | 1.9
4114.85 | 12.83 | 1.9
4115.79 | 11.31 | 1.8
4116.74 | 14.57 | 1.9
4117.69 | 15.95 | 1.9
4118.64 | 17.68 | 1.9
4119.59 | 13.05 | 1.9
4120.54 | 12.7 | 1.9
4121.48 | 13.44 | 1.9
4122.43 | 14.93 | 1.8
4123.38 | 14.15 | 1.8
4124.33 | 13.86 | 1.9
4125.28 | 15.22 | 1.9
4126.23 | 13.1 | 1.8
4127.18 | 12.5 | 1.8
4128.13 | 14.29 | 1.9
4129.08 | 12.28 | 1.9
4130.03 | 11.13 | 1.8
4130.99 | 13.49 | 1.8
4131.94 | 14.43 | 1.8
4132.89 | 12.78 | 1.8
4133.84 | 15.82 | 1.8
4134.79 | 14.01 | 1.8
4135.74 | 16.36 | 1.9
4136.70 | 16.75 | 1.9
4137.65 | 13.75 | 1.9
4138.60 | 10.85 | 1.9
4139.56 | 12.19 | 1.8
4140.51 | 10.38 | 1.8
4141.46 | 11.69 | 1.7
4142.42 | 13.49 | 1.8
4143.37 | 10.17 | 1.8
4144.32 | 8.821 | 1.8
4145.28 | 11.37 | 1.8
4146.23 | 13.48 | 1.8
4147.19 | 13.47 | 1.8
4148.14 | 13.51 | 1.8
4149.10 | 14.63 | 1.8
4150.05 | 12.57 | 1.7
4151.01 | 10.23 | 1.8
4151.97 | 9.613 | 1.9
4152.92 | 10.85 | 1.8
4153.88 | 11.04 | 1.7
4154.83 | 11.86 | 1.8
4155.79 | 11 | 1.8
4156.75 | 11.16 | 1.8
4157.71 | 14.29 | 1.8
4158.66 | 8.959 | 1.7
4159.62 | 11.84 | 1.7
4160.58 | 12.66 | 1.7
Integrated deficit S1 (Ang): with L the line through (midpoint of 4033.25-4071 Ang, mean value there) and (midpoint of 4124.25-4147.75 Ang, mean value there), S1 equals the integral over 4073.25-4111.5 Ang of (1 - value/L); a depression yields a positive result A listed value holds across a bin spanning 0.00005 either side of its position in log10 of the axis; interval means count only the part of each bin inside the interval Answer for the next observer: 1.2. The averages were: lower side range 12.4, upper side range 13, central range 12.3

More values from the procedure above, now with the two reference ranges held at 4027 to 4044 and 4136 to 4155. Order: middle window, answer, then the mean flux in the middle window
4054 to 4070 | 1.58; 11.5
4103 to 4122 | -1.03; 13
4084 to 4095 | -0.93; 13.6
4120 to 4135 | -1.69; 13.6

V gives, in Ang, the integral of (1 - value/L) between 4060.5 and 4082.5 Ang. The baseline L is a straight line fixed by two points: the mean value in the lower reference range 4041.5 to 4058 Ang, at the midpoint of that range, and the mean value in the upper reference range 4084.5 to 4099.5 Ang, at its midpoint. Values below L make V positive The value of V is 2.5 Ang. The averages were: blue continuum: 12.8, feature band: 11.5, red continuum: 13.2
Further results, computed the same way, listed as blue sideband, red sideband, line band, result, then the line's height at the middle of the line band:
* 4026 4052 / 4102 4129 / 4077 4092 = -0.4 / 13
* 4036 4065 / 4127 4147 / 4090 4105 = 1.4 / 12.7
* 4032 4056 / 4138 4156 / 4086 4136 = -3.7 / 12.1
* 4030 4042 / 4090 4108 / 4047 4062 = 0.5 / 12.6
